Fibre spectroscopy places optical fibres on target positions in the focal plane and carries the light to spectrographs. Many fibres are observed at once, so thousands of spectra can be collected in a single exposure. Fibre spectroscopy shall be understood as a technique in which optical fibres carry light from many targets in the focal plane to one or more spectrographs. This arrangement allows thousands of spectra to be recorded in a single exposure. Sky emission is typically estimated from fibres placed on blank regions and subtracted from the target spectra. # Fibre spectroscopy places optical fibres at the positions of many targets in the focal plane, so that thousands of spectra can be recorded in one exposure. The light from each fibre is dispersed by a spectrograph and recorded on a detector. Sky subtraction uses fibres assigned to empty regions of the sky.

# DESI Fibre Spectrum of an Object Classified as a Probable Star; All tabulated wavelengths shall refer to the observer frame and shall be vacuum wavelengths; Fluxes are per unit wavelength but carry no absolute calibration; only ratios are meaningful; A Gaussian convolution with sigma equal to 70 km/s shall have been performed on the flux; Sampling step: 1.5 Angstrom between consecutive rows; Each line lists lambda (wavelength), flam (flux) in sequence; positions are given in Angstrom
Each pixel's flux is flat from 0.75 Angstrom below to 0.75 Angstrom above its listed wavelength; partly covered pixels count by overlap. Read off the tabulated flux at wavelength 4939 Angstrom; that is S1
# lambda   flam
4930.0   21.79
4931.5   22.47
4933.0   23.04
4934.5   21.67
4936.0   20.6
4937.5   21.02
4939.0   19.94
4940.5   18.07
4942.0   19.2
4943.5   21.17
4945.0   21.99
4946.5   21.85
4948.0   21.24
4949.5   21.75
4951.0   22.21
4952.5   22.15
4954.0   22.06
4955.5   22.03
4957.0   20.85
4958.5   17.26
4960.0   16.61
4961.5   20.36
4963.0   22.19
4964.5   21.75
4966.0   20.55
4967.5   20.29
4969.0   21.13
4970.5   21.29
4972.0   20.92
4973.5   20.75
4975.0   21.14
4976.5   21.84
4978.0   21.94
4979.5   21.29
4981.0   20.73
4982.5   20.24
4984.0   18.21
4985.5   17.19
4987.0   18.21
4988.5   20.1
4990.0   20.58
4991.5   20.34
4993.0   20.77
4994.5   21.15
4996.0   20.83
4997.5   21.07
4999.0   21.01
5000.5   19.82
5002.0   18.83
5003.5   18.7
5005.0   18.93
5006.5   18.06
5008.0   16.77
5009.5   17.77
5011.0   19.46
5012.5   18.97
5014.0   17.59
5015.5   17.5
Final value 19.94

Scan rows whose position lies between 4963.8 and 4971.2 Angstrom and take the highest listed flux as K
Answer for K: 21.75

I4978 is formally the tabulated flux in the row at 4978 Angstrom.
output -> 21.94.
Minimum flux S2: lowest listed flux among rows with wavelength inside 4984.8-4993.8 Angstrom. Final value 17.19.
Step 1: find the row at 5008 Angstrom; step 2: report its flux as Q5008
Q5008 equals 16.77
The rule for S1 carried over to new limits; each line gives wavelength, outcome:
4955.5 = 22.03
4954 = 22.06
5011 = 19.46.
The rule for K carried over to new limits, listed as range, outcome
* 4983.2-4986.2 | 18.21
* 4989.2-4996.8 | 21.15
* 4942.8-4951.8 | 22.21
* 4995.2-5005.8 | 21.07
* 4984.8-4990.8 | 20.58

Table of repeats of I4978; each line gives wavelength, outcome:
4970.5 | 21.29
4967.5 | 20.29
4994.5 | 21.15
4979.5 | 21.29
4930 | 21.79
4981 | 20.73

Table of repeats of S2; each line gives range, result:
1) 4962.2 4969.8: 20.29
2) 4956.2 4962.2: 16.61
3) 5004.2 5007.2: 18.06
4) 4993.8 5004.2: 18.7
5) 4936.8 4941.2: 18.07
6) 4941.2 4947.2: 19.2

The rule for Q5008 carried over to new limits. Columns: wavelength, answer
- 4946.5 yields 21.85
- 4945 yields 21.99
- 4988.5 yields 20.1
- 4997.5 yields 21.07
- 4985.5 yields 17.19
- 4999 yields 21.01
